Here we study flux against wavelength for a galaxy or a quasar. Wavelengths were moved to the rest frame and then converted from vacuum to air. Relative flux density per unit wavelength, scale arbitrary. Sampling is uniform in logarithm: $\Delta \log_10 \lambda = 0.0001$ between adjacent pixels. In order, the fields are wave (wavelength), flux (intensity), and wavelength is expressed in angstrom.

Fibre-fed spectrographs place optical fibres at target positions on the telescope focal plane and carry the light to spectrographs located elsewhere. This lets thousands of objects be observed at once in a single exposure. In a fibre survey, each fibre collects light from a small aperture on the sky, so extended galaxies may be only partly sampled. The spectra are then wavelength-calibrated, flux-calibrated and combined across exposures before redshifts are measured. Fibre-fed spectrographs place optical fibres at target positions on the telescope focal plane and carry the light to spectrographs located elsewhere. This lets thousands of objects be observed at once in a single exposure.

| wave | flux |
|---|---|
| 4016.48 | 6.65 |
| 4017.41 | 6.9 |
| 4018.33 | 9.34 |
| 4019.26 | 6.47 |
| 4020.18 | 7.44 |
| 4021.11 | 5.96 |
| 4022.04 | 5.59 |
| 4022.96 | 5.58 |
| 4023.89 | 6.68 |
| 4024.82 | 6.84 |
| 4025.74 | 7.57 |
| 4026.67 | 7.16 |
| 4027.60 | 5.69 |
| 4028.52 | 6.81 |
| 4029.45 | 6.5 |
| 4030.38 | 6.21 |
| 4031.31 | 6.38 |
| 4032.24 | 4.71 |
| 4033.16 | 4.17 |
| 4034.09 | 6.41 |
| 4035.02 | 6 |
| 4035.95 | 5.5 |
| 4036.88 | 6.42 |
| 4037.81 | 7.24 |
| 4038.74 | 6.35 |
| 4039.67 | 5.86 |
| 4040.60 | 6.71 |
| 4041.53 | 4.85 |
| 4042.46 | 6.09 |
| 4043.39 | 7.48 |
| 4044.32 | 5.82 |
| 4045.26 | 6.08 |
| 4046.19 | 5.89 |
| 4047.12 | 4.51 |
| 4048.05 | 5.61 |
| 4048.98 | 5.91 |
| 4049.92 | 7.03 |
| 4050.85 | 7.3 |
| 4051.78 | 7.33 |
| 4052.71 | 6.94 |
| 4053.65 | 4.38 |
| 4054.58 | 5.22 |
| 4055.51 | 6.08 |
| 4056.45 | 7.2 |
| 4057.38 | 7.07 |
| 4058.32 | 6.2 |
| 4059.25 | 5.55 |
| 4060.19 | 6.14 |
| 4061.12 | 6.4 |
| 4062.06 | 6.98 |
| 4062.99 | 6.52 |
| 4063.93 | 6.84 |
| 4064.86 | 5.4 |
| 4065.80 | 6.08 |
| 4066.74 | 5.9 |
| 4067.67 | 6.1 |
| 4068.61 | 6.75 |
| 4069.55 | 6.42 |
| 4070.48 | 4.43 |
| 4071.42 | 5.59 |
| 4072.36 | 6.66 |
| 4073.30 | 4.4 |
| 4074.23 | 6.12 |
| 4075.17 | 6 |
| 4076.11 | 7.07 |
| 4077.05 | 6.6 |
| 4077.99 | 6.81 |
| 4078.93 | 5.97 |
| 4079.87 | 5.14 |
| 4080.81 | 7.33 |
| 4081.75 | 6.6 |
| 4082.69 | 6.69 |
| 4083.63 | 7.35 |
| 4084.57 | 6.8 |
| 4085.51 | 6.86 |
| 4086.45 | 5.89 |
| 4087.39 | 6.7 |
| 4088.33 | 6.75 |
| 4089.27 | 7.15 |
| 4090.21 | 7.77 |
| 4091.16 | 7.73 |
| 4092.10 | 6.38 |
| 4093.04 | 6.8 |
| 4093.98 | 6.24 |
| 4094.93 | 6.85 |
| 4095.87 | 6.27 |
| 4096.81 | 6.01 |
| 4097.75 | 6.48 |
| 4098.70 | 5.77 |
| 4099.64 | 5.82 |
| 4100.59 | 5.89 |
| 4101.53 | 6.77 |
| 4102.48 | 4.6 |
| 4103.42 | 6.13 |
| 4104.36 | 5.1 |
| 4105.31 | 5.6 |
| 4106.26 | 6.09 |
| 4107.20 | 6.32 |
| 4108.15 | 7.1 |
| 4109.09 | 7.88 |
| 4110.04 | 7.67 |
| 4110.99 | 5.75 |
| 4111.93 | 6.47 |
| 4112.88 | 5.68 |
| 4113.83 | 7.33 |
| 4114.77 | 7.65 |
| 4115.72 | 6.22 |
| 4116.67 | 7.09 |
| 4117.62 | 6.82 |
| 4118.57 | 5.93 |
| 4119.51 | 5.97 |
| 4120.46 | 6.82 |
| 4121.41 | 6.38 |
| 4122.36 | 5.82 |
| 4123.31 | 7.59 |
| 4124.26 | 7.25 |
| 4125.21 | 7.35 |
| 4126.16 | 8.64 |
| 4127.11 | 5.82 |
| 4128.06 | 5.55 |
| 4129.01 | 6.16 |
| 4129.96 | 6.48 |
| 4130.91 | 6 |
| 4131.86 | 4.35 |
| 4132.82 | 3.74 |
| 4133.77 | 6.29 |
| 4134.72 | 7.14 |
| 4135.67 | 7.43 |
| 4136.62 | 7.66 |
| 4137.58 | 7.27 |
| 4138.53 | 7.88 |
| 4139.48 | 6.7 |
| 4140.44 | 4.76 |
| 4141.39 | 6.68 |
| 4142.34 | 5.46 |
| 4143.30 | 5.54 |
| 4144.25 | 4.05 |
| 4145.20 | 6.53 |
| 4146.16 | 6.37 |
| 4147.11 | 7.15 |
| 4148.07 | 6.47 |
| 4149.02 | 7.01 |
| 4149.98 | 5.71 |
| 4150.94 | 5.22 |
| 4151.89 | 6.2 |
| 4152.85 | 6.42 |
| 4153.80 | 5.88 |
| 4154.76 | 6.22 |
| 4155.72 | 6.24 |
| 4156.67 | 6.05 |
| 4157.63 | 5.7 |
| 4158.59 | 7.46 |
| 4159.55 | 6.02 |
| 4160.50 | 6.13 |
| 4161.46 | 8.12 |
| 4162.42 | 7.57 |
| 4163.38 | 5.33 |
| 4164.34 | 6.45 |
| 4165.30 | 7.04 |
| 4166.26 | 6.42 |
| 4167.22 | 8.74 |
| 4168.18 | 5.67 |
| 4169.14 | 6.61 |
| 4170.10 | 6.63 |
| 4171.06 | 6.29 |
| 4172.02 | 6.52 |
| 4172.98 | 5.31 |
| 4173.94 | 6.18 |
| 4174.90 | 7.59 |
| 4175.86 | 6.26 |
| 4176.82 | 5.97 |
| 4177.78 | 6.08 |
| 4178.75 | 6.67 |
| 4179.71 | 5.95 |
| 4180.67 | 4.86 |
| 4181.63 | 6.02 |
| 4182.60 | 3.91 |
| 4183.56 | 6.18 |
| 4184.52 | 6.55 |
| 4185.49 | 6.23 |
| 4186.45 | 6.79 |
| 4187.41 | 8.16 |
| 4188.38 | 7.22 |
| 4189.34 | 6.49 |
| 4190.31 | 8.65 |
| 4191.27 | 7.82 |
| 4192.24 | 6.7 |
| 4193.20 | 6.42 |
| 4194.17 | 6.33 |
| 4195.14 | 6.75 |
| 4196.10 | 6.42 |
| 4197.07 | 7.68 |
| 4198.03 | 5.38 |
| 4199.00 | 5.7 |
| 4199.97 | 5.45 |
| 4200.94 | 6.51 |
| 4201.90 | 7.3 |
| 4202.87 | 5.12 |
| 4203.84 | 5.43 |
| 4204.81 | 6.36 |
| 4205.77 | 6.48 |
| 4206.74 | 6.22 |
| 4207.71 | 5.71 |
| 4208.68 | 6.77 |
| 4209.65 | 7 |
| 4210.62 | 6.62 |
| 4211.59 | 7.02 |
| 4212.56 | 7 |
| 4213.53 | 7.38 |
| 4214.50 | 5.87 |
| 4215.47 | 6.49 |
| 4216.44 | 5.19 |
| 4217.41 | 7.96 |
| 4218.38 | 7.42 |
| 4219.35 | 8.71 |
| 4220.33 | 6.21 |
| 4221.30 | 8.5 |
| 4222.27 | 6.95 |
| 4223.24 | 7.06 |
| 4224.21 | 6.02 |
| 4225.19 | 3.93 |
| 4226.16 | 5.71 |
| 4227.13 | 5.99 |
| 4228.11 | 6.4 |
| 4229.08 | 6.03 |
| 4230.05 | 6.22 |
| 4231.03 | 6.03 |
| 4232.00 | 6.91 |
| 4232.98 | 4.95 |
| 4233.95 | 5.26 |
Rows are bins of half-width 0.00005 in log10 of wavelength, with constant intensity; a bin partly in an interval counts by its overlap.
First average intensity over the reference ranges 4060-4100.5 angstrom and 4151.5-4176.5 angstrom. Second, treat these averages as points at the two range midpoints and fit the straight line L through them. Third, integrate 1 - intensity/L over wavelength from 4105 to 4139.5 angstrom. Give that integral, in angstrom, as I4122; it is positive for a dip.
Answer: -0.82 angstrom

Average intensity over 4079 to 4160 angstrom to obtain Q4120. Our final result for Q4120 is 6.41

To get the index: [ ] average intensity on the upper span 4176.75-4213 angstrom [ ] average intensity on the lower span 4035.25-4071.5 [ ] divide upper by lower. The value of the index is 1.0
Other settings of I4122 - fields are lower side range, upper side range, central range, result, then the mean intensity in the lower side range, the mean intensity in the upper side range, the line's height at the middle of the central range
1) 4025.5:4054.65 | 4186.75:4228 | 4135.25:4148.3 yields 0.0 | 6.13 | 6.62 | 6.43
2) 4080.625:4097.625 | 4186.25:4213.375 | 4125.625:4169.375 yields 2.2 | 6.78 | 6.63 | 6.7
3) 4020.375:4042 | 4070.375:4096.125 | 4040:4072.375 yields 0.9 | 6.15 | 6.49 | 6.32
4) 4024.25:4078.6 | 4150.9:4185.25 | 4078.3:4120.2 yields -1.8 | 6.18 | 6.3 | 6.23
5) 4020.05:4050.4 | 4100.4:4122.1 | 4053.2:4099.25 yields -0.4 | 6.14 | 6.41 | 6.28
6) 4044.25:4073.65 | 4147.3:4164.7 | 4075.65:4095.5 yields -1.8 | 6.09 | 6.36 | 6.17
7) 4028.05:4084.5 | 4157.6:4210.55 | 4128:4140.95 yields 0.2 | 6.17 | 6.47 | 6.35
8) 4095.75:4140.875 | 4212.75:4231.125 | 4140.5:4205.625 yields 1.3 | 6.41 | 6.55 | 6.48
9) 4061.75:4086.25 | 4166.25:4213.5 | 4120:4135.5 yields 0.0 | 6.28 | 6.46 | 6.36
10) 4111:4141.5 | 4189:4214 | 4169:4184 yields 1.1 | 6.52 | 6.56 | 6.55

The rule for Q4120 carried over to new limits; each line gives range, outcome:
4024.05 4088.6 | 6.24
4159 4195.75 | 6.54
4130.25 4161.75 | 6.23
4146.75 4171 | 6.49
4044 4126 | 6.38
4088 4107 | 6.31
